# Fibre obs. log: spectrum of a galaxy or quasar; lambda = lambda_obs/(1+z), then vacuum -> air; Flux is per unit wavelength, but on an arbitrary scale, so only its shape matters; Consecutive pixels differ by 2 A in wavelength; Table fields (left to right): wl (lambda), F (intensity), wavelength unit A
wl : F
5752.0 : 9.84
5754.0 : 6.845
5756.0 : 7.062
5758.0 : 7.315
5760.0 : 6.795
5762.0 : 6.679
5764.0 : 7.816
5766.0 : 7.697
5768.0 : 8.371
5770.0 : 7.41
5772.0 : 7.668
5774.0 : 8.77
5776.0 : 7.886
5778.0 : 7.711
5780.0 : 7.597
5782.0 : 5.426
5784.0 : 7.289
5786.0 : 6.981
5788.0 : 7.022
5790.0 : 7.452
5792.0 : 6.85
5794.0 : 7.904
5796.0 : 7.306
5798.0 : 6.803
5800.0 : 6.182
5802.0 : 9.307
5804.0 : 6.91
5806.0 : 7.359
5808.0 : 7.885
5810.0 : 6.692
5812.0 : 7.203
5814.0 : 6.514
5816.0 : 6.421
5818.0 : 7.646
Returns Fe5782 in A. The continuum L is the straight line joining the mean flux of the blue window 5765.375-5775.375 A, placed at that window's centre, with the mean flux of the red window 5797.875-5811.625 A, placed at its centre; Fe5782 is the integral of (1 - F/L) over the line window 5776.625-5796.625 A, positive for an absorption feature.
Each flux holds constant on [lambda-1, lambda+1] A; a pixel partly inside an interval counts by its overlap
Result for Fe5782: 1.3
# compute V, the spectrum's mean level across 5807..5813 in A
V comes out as 7.26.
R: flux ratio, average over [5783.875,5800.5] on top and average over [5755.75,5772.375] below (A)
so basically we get 1.0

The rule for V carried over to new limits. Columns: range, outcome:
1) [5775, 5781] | 7.73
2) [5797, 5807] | 7.31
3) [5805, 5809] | 7.62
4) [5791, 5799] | 7.22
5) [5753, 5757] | 6.95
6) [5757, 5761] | 7.05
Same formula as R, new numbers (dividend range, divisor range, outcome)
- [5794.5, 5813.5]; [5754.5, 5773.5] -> 0.98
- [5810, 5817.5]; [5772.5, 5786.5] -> 0.91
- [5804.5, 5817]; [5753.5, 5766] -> 0.98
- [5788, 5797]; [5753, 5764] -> 1.05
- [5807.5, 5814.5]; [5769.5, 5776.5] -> 0.88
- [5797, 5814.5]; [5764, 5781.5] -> 0.92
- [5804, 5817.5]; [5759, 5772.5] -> 0.94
